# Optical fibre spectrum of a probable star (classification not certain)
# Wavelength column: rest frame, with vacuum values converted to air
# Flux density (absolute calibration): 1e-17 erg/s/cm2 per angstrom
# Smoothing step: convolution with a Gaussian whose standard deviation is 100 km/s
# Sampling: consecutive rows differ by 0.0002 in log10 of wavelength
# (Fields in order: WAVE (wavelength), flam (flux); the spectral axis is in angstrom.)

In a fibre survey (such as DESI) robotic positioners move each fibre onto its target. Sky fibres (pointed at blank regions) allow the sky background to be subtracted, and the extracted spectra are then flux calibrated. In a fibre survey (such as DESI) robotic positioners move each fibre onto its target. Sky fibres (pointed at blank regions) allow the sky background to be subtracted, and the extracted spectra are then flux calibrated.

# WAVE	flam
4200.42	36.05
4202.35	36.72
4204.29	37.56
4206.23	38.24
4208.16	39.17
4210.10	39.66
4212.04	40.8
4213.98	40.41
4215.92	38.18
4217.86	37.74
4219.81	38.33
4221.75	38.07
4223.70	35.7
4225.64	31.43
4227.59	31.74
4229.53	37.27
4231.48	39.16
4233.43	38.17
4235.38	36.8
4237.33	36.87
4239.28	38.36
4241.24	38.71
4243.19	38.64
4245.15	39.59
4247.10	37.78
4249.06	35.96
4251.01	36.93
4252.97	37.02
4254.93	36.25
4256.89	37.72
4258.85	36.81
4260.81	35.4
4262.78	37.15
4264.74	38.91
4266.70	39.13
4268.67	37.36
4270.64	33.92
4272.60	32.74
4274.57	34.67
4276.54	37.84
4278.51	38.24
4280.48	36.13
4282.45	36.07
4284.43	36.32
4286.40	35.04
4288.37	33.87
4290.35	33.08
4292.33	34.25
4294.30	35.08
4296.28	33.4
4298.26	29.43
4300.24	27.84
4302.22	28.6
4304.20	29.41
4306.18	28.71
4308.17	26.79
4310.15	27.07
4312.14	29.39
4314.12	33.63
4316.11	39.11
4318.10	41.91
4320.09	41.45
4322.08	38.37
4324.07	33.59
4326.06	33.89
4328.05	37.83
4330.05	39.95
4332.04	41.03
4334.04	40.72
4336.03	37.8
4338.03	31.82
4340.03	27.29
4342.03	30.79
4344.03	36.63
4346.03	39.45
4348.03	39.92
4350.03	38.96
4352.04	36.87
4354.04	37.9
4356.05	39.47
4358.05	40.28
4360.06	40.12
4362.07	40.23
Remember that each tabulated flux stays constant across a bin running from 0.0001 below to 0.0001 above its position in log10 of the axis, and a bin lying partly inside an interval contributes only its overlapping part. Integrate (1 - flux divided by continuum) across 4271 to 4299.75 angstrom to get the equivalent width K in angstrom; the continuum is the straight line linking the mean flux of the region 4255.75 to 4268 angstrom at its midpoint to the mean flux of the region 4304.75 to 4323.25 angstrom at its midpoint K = 1.1 angstrom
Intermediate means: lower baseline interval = 37.5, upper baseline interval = 33.9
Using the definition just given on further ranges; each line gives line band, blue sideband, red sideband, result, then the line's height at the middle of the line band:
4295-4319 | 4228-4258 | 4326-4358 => 3.85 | 37.3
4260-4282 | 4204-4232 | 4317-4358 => 0.57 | 37.5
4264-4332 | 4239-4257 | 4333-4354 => 4.20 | 36.9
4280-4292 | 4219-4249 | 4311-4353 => 0.60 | 36.8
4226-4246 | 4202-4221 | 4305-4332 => 0.28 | 37.9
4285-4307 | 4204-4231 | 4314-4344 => 3.05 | 36.9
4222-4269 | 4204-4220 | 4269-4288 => 0.30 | 37.3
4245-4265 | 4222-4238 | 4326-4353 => -0.51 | 36.2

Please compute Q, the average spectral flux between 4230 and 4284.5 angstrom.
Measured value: 37.1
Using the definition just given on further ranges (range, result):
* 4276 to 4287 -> 36.6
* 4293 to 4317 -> 30.7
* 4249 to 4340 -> 35.1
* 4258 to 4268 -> 37.5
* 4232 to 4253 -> 37.8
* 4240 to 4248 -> 38.7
